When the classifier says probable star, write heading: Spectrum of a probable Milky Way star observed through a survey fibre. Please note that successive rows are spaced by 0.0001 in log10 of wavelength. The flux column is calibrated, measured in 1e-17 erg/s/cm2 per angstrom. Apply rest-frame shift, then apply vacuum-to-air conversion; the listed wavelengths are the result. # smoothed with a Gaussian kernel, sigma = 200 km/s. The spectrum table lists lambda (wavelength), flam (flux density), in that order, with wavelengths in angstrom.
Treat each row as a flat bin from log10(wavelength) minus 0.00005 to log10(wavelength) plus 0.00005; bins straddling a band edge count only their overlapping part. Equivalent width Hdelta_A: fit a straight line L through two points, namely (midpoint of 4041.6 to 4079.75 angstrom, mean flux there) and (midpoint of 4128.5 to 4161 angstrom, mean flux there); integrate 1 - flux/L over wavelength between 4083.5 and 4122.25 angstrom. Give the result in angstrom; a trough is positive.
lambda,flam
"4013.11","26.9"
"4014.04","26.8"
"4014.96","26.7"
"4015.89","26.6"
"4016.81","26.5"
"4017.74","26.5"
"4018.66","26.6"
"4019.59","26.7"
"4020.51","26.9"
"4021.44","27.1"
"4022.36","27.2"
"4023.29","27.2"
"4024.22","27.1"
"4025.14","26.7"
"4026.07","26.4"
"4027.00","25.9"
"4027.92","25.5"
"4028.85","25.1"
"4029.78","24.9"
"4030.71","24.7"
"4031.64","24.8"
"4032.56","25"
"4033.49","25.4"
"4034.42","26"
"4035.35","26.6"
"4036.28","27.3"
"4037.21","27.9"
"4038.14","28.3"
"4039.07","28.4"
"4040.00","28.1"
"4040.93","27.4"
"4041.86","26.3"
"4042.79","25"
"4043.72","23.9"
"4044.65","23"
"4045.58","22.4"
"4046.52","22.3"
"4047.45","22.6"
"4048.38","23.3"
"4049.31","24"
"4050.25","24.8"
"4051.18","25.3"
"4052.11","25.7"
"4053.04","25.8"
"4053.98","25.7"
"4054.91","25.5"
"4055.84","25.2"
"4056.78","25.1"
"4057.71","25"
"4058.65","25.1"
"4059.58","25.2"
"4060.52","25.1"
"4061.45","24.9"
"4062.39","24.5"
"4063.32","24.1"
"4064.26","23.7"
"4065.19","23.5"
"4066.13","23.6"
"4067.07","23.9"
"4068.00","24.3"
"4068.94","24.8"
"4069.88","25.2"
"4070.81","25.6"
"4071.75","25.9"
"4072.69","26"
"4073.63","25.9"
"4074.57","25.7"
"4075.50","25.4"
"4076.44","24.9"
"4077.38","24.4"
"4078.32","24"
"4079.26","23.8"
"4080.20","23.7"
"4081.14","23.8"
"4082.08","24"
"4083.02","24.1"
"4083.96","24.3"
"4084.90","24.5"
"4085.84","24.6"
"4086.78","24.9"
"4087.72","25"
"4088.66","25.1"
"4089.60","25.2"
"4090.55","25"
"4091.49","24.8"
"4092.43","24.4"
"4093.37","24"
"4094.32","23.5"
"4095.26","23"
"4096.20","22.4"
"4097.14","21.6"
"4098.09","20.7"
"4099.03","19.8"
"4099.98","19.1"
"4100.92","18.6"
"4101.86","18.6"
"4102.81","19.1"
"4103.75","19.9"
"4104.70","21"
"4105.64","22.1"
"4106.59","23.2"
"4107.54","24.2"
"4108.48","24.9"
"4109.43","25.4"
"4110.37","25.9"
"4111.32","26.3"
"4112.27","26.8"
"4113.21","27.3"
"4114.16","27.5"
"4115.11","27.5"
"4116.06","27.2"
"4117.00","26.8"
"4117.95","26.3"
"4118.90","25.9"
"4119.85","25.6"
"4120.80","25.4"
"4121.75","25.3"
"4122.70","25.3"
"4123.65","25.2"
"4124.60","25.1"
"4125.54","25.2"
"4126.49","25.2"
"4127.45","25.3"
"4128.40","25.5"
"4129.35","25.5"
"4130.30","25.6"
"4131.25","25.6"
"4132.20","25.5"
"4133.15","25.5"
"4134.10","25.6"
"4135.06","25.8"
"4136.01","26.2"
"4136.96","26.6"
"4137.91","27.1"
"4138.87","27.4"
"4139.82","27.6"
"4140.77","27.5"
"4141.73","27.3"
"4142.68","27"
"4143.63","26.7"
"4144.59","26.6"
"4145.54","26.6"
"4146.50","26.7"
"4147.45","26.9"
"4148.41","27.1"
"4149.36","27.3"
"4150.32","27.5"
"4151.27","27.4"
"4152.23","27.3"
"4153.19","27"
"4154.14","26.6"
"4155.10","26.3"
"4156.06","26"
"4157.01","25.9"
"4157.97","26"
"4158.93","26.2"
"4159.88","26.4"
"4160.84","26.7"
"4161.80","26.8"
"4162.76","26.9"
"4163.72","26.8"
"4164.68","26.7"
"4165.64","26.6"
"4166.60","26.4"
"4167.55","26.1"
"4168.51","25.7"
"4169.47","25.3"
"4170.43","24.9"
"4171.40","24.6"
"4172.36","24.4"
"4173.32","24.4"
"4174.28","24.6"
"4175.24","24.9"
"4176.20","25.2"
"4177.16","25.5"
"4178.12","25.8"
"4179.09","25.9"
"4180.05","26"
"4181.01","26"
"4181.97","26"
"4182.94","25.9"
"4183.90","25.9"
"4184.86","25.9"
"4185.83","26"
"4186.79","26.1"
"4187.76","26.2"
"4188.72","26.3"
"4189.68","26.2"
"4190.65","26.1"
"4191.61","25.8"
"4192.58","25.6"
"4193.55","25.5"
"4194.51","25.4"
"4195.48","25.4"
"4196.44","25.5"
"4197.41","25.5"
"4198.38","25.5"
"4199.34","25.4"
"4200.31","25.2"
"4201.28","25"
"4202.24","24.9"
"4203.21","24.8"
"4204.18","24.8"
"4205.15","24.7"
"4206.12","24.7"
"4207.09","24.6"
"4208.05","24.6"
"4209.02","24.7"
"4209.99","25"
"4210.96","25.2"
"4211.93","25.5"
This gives 2.47 angstrom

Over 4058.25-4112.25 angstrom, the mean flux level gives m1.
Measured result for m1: 23.8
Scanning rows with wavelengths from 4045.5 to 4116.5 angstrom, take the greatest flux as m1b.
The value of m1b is 27.5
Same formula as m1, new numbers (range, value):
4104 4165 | 26.1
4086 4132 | 24.2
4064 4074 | 24.8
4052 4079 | 24.9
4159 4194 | 25.8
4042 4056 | 24.3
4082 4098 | 24.1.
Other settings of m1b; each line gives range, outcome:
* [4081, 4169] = 27.6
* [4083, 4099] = 25.2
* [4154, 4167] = 26.9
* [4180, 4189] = 26.3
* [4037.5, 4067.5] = 28.4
